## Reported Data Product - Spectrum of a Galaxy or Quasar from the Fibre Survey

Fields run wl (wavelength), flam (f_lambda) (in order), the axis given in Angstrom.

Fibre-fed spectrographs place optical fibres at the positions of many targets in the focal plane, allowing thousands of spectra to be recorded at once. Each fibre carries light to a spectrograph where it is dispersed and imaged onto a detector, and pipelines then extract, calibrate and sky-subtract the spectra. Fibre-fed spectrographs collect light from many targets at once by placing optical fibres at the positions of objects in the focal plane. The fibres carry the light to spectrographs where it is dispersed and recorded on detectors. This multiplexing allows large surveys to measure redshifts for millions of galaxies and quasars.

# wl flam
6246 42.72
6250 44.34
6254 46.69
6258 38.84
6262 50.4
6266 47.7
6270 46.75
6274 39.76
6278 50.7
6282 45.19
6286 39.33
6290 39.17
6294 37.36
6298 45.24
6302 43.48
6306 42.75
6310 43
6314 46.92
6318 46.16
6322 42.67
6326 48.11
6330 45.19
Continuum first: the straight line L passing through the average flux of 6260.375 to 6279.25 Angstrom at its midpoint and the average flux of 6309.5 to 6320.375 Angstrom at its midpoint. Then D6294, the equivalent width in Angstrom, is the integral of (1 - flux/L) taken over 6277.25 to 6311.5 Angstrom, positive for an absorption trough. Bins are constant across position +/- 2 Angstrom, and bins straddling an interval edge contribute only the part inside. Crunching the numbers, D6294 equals 2.63 Angstrom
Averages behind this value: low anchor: 46.9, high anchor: 45.6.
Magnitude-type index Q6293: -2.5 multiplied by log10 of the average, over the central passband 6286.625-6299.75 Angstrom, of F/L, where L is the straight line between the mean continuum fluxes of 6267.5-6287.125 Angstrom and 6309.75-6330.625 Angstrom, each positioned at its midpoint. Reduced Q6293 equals 0.118 mag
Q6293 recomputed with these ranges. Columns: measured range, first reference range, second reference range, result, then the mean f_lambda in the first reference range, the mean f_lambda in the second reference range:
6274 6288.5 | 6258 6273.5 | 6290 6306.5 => 0.00 mag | 46.2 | 41.8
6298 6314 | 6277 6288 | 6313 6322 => 0.04 mag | 44.6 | 45.6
